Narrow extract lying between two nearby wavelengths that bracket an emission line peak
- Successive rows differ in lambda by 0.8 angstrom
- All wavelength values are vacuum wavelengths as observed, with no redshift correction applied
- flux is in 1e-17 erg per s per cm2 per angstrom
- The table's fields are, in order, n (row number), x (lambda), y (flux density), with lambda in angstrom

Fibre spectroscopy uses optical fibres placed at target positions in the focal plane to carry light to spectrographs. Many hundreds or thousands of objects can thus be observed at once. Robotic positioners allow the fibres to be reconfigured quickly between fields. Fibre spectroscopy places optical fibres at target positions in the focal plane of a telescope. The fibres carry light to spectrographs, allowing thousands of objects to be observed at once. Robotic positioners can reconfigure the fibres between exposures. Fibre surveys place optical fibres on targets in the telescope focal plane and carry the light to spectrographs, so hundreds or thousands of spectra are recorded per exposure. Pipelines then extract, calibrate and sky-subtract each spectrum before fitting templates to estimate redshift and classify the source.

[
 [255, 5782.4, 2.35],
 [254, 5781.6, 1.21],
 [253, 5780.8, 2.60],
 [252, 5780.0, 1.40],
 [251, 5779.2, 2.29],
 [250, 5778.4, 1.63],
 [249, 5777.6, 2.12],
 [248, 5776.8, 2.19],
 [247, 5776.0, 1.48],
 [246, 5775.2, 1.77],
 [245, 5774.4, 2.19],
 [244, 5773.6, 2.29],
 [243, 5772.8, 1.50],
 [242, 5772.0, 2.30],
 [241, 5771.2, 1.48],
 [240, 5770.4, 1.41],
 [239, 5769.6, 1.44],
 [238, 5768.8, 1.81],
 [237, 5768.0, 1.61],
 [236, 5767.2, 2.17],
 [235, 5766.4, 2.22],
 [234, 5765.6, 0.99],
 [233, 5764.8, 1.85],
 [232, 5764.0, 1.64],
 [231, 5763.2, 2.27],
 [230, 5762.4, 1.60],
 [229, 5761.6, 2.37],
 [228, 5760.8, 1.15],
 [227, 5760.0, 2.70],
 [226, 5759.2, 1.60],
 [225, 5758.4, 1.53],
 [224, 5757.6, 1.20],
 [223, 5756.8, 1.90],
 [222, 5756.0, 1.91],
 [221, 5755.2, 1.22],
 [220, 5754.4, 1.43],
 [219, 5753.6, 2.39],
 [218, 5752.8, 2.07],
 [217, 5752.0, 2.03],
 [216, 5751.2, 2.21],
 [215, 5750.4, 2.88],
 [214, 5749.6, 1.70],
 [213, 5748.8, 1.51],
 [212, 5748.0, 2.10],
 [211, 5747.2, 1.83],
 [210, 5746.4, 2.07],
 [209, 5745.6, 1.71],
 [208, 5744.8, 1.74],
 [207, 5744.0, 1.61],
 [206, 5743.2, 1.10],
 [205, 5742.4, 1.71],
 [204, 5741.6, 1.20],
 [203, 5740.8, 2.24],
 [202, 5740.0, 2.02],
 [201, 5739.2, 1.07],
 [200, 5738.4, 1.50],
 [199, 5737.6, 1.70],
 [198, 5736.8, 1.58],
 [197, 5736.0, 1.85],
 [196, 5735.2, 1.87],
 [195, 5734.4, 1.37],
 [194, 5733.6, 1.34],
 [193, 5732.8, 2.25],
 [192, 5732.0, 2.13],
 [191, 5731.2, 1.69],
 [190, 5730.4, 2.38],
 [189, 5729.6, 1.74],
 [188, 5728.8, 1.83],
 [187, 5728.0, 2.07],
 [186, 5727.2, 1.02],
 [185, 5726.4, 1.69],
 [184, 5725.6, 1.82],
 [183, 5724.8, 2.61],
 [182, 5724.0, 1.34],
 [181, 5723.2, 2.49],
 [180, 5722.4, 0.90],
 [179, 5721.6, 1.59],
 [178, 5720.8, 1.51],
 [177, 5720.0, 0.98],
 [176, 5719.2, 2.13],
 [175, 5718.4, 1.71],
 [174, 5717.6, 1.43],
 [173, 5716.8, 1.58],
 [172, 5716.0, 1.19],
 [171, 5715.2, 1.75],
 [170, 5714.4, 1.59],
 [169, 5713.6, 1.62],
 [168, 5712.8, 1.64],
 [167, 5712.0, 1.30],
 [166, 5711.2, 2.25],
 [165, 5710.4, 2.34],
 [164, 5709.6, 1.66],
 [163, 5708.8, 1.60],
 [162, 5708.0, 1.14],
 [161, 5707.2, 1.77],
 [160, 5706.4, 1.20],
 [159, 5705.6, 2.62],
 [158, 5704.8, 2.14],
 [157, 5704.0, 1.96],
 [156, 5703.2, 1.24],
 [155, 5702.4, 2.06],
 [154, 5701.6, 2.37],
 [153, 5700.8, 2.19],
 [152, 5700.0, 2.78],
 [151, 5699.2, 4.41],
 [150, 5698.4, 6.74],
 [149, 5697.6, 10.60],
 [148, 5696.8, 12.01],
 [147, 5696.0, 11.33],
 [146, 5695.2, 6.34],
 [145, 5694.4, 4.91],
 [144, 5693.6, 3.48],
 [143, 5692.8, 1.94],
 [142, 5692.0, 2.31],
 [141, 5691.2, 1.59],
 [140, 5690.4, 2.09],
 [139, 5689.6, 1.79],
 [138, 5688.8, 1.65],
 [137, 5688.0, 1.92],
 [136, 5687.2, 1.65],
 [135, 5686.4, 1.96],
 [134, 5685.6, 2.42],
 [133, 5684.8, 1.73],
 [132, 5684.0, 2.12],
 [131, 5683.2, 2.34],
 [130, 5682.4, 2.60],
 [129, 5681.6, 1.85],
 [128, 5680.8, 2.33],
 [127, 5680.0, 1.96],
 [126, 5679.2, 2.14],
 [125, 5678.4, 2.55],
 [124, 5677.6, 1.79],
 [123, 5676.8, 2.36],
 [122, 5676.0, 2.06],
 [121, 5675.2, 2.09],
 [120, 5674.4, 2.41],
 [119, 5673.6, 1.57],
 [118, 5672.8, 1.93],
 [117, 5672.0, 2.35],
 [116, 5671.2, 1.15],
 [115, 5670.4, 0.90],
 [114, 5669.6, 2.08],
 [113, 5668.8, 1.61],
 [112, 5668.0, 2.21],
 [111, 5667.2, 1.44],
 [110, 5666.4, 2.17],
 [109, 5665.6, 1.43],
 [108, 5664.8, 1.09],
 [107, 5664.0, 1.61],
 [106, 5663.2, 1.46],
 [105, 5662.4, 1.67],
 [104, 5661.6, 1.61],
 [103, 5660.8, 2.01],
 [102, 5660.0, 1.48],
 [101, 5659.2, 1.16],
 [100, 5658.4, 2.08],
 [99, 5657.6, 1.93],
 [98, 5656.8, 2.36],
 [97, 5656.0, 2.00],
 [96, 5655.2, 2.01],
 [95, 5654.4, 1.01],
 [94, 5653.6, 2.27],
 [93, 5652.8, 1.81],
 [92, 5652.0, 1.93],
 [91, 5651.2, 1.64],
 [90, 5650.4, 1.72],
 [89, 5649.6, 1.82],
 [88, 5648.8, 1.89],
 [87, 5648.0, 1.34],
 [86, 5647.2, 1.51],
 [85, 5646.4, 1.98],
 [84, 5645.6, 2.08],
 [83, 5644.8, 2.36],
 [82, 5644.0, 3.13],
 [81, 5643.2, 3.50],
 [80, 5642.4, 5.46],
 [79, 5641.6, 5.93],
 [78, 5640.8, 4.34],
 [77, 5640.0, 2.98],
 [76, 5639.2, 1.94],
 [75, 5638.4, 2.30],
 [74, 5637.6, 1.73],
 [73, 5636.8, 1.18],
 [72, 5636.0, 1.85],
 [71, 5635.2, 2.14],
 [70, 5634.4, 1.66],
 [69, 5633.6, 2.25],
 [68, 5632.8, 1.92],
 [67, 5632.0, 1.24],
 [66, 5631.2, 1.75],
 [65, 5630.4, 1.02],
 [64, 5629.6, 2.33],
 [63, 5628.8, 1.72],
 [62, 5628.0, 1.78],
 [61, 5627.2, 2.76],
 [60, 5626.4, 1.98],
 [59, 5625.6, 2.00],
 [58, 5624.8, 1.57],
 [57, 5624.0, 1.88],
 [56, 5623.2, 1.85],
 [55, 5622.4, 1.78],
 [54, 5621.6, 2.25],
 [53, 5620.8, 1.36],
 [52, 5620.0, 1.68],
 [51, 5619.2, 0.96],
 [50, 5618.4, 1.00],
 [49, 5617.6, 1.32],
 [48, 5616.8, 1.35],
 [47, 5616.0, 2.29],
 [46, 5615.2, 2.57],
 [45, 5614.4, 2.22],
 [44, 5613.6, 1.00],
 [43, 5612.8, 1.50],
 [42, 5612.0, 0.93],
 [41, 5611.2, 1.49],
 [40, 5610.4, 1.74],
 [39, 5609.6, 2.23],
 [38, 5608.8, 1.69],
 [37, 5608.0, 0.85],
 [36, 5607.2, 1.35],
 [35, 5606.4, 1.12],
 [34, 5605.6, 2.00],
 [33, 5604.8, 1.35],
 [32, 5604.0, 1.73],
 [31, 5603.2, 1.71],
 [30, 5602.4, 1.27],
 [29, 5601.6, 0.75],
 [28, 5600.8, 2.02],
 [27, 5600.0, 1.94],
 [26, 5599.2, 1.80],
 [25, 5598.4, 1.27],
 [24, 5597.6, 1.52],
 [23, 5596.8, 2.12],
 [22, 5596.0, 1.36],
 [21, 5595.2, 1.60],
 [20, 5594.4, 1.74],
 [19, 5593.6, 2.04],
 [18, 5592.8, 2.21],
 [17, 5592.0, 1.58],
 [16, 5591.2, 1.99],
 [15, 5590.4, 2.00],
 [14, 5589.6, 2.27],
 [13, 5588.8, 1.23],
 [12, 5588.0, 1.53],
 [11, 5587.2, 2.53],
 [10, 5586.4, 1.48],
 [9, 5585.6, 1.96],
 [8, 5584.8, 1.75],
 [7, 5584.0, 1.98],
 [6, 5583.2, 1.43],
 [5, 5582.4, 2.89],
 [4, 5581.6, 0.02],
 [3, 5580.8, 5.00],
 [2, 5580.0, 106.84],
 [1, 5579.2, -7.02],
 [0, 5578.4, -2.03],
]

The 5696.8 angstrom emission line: [O III]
